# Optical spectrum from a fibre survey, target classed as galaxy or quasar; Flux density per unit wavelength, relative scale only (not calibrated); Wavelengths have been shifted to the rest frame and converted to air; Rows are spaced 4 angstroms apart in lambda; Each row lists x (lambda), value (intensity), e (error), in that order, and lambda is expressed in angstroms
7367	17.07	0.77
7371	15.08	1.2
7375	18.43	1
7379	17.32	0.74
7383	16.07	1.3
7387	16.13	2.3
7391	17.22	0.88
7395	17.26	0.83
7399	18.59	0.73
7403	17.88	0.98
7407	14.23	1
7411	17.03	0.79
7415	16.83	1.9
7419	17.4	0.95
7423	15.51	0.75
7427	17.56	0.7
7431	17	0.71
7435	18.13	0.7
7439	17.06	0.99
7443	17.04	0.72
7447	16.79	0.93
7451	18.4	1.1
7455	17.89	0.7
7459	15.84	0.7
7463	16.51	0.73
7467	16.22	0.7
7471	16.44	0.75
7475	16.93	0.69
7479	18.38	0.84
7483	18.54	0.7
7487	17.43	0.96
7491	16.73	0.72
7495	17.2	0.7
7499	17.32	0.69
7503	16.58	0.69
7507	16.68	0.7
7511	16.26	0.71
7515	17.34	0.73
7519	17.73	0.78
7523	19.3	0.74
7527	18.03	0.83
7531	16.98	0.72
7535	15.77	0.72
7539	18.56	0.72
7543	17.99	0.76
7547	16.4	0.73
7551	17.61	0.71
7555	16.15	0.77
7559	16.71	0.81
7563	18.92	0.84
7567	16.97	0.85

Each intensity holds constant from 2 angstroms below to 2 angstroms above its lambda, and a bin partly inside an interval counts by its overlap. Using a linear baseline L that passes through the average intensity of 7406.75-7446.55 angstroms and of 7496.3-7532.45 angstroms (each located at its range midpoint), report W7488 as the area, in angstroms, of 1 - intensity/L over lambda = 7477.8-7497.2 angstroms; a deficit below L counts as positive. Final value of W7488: -0.5 angstroms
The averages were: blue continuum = 16.9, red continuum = 17.4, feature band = 17.6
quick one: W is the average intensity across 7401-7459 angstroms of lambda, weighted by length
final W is 17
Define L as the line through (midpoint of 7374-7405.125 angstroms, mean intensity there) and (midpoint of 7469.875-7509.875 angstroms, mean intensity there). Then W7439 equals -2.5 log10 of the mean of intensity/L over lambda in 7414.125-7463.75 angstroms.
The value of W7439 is 0.01 mag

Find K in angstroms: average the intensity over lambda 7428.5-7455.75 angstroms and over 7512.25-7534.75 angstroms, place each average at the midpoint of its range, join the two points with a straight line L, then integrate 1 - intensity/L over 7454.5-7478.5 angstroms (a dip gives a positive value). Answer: 1.2 angstroms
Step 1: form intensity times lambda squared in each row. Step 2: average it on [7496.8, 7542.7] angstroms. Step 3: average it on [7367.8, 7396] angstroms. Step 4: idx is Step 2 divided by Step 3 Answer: 1.07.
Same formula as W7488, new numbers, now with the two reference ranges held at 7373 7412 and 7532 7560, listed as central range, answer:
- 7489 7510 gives 0.2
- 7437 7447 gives 0.0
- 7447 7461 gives -0.2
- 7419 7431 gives 0.2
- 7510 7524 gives -0.5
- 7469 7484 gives -0.4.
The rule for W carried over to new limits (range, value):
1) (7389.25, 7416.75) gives 17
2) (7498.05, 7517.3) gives 16.8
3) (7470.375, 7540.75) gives 17.4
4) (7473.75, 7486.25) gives 18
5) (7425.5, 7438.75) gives 17.5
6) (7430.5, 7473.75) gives 17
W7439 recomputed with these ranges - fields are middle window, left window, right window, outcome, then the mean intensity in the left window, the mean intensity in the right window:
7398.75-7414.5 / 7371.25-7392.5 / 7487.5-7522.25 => 0.011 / 16.9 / 17.1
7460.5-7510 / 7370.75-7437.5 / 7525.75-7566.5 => 0.006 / 17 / 17.3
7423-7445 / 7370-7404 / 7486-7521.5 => -0.005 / 17.1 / 17.1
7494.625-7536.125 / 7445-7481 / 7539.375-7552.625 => 0.006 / 17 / 17.5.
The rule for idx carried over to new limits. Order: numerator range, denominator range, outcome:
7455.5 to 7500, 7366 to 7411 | 1.04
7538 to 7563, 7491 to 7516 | 1.04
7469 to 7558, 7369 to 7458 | 1.04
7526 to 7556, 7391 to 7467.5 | 1.04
